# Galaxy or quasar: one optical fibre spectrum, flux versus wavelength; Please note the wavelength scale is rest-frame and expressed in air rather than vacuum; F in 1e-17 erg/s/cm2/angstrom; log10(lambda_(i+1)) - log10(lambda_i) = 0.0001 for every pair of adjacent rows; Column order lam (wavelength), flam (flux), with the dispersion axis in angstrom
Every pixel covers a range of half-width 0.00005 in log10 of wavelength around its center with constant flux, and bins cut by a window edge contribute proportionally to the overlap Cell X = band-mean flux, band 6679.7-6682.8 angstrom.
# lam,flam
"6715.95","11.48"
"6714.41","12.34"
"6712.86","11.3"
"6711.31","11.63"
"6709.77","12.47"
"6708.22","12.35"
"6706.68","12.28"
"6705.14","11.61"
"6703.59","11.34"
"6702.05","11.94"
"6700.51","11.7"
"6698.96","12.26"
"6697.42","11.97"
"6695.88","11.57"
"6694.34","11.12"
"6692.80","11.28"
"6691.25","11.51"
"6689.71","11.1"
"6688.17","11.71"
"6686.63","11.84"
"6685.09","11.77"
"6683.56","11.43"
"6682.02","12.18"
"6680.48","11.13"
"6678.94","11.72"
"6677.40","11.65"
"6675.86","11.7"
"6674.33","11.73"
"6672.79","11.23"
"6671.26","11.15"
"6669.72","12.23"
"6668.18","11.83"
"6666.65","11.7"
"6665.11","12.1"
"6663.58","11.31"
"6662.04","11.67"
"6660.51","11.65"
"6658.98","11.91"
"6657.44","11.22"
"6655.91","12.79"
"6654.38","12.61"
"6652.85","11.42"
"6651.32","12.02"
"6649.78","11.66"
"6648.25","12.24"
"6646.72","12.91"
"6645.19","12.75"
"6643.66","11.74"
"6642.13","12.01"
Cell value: 11.6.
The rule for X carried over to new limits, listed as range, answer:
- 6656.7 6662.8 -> 11.6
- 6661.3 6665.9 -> 11.7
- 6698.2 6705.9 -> 11.8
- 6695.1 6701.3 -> 11.9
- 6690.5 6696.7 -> 11.4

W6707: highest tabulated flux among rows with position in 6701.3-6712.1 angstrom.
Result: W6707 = 12.47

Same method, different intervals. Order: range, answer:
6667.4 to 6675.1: 12.23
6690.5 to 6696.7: 11.57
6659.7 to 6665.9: 12.1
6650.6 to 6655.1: 12.61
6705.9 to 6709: 12.35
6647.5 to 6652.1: 12.24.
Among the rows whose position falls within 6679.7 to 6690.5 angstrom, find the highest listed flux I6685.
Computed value 12.18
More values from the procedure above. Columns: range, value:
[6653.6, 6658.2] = 12.79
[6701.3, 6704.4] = 11.94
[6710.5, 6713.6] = 11.63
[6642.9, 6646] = 12.75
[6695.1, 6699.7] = 12.26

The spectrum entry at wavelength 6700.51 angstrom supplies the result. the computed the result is 11.7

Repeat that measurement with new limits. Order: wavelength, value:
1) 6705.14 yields 11.61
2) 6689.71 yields 11.1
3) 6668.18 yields 11.83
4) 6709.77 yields 12.47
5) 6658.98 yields 11.91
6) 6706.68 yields 12.28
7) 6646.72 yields 12.91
